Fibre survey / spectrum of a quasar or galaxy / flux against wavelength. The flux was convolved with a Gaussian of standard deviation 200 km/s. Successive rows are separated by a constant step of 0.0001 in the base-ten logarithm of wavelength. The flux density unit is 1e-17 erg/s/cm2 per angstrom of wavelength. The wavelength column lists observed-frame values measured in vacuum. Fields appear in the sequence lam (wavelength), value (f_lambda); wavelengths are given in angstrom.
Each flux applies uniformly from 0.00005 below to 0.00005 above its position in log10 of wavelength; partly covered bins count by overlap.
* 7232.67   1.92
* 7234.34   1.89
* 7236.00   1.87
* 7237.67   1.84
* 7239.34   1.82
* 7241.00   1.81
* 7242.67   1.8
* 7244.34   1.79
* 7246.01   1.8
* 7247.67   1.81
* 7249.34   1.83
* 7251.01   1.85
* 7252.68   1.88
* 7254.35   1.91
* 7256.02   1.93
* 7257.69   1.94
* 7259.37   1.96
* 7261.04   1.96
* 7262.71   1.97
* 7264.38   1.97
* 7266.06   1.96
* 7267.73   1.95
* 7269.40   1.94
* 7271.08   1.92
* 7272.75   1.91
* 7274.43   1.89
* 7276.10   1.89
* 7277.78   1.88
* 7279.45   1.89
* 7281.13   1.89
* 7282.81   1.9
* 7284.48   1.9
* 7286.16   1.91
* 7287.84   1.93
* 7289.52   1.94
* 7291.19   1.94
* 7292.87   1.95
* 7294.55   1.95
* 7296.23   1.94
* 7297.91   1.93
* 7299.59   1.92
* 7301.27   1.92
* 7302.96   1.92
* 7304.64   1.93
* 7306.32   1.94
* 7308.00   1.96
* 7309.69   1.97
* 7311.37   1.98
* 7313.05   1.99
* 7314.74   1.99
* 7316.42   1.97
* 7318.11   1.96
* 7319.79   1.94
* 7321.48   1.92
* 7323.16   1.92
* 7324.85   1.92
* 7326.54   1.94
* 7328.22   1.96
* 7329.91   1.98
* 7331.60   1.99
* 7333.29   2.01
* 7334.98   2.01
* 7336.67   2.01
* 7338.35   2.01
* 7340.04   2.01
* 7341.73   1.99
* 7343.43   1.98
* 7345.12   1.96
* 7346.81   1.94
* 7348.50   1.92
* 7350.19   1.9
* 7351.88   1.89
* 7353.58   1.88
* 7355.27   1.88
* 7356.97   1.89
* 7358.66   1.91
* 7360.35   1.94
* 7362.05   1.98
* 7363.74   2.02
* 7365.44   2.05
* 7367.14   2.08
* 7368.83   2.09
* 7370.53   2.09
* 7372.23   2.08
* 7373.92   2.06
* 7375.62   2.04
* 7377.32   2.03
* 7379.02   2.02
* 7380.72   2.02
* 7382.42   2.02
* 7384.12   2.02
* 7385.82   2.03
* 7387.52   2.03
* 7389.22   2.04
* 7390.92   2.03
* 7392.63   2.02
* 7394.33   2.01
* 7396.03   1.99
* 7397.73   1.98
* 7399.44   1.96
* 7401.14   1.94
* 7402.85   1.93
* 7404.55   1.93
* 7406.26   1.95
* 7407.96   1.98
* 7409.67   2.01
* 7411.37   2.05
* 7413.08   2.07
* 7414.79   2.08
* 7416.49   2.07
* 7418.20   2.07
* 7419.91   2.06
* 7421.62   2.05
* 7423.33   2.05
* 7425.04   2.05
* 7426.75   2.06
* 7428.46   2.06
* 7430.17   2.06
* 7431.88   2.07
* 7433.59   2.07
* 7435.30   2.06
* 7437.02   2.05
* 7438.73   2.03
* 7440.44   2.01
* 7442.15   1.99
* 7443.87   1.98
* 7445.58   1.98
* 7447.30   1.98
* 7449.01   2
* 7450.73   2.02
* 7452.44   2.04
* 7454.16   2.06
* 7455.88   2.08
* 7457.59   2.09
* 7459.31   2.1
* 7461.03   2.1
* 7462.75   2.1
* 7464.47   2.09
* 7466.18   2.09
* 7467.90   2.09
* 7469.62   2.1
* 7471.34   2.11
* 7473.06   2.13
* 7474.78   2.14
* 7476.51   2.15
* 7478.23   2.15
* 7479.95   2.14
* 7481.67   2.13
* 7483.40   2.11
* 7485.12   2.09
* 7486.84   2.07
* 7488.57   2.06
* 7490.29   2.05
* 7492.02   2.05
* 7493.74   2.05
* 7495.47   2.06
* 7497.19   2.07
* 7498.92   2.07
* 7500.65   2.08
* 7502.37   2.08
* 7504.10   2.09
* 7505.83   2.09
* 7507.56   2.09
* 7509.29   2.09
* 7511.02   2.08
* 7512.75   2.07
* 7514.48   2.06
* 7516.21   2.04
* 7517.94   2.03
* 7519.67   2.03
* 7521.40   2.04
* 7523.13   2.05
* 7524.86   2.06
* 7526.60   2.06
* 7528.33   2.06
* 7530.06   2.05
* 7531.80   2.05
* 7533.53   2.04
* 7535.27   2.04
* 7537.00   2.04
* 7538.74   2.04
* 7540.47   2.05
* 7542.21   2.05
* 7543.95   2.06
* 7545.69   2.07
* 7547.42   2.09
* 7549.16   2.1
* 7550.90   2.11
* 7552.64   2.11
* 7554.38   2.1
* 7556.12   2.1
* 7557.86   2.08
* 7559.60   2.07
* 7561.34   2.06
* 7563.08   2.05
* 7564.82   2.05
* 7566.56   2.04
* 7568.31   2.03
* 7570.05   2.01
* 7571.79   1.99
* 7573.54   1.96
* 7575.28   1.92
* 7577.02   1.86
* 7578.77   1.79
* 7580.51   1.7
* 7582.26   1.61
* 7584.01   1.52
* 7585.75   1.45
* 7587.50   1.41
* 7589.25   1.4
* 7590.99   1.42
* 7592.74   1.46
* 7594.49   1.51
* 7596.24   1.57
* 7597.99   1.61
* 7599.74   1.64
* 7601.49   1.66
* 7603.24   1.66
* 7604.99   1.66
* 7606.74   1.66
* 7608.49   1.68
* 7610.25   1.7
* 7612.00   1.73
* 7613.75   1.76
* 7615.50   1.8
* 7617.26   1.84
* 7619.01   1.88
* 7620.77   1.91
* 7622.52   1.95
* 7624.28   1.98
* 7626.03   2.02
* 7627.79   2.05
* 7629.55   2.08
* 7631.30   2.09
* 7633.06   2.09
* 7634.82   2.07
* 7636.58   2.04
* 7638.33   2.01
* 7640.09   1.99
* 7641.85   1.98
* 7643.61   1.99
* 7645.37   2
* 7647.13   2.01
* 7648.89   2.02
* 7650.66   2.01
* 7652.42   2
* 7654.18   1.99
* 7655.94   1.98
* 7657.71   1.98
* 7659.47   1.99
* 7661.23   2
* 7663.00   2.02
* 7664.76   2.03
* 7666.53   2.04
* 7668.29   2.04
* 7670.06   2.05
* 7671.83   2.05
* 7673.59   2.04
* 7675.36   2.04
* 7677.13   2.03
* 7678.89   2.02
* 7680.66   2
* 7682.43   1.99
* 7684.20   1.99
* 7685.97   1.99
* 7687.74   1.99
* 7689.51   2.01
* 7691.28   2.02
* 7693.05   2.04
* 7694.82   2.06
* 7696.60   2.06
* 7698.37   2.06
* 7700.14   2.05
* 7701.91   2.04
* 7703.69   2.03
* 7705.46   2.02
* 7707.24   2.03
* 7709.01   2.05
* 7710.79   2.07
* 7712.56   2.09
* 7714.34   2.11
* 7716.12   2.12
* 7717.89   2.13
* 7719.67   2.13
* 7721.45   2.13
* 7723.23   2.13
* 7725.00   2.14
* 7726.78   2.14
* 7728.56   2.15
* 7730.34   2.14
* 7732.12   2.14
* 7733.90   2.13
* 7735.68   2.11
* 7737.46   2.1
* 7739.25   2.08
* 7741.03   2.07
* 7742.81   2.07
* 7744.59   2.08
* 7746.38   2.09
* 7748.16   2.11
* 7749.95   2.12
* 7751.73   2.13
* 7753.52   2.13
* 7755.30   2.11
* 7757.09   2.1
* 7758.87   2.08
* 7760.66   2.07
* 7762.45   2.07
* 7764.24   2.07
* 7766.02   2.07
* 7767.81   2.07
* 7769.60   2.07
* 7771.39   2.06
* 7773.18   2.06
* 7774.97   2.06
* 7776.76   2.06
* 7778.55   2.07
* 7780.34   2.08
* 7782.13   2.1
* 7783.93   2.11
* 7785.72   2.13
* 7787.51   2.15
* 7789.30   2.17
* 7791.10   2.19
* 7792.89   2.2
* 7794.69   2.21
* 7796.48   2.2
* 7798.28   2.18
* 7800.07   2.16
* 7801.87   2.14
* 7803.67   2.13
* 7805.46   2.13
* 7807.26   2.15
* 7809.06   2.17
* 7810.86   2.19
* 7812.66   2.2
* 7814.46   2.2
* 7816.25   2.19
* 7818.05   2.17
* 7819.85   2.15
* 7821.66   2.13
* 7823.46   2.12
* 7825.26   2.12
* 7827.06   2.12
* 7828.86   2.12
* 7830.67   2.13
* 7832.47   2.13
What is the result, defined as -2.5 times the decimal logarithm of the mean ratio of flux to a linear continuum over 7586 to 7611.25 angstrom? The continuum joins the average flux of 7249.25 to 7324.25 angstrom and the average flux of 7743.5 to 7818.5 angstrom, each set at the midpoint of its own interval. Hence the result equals 0.29 mag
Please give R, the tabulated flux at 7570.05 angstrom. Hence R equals 2.01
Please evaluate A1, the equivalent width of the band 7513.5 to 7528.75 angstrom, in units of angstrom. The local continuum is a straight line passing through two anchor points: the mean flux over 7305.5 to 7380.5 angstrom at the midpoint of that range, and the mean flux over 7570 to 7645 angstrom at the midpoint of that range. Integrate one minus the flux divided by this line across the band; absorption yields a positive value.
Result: -1.6 angstrom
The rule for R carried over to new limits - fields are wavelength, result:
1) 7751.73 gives 2.13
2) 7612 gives 1.73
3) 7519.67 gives 2.03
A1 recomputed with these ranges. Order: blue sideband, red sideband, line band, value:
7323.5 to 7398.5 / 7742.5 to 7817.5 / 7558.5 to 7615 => 8.8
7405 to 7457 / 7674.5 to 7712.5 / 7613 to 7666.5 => 1.2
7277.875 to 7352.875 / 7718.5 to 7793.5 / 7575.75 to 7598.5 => 5.3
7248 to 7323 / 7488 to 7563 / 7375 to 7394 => -0.4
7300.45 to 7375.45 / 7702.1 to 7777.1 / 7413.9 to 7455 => -0.8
